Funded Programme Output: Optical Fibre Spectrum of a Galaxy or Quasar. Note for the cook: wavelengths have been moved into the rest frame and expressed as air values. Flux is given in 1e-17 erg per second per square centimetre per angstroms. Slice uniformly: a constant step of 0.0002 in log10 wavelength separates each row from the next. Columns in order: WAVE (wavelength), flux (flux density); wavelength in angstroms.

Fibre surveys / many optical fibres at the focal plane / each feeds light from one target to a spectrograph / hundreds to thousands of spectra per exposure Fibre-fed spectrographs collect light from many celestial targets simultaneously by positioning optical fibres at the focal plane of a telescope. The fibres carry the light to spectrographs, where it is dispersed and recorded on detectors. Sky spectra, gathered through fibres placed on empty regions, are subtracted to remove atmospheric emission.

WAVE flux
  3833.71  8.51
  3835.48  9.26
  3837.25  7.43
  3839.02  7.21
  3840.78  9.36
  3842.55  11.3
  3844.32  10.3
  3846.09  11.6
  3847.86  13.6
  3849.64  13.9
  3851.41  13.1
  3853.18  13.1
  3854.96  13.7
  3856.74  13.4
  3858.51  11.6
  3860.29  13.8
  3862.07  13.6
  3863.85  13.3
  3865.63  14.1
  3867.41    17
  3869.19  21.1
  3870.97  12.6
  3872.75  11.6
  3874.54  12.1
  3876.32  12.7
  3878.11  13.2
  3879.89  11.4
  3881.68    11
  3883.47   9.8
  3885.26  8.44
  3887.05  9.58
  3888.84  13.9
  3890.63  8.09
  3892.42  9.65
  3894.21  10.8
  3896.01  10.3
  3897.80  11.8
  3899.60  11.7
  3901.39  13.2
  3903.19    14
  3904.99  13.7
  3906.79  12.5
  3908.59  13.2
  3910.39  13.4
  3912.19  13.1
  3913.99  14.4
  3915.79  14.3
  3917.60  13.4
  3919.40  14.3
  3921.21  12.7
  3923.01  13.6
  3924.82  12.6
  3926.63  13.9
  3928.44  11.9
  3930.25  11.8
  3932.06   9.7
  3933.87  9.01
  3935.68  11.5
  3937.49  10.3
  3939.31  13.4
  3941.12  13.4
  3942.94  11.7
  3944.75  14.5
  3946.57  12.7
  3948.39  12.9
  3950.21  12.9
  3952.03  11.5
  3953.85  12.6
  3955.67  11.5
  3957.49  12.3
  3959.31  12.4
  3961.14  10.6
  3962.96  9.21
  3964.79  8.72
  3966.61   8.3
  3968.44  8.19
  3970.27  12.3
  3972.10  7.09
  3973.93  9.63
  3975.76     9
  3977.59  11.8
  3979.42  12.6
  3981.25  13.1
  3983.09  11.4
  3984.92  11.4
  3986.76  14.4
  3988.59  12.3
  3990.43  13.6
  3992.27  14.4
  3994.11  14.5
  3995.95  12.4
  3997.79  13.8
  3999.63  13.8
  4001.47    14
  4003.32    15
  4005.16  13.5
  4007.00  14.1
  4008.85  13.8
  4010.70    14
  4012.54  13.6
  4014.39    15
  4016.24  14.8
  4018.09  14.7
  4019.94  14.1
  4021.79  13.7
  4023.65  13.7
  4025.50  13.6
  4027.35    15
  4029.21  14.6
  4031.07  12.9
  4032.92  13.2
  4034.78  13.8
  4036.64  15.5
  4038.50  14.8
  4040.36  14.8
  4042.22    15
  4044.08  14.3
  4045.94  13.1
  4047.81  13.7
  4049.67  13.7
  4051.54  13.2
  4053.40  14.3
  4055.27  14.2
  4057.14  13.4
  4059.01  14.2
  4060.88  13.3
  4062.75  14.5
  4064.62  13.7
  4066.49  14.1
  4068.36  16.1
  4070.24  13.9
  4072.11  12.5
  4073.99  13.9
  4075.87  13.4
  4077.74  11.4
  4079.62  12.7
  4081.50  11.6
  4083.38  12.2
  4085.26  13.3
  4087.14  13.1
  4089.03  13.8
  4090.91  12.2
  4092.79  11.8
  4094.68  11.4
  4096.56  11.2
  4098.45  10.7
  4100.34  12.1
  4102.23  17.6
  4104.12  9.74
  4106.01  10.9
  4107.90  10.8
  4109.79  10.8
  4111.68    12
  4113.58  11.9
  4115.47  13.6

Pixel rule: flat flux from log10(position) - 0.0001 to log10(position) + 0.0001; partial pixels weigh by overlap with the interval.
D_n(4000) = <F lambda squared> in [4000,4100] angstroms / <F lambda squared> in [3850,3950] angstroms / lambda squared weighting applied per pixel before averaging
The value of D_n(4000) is 1.17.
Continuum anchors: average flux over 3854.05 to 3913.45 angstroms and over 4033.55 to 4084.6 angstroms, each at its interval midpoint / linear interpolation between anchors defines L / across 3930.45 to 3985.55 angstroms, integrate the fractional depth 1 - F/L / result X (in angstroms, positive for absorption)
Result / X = 7.81 angstroms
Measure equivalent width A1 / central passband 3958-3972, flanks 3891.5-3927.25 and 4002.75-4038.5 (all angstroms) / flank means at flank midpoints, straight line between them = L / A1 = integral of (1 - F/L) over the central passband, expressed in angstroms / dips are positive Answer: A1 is 3.8 angstroms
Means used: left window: 12.8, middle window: 9.86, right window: 14.1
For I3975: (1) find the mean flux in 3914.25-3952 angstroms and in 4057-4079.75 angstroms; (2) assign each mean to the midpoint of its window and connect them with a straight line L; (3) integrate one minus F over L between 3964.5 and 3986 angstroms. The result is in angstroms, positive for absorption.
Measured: 4.2 angstroms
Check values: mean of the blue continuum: 12.5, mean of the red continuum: 13.7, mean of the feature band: 10.4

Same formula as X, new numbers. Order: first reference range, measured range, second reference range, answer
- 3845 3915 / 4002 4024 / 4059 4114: -2.6 angstroms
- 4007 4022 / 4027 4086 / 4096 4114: -2.9 angstroms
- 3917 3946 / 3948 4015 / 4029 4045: 5.6 angstroms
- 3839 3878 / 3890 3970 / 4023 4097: 7.6 angstroms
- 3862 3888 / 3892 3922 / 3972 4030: 0.2 angstroms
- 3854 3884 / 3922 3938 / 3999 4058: 2.3 angstroms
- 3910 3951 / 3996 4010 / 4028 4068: -0.4 angstroms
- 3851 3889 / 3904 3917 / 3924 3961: -1.1 angstroms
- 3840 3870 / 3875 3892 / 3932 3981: 2.5 angstroms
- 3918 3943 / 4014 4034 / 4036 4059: -0.5 angstroms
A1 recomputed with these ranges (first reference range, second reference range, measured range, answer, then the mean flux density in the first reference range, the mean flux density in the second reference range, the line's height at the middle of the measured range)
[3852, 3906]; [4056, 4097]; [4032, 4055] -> -2.0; 12.5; 13.1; 13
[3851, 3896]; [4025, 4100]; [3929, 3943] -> 1.6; 12.5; 13.4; 12.8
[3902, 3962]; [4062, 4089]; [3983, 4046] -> -4.5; 12.6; 13.3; 13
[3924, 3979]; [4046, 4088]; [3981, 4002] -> -2.1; 11.3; 13.5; 12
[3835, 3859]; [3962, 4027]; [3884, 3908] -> 0.9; 11.4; 12.6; 11.8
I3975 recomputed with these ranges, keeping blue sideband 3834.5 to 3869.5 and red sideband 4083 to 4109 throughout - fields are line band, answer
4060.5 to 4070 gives -1.7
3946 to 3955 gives -0.1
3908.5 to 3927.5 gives -1.8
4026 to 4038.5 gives -2.0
